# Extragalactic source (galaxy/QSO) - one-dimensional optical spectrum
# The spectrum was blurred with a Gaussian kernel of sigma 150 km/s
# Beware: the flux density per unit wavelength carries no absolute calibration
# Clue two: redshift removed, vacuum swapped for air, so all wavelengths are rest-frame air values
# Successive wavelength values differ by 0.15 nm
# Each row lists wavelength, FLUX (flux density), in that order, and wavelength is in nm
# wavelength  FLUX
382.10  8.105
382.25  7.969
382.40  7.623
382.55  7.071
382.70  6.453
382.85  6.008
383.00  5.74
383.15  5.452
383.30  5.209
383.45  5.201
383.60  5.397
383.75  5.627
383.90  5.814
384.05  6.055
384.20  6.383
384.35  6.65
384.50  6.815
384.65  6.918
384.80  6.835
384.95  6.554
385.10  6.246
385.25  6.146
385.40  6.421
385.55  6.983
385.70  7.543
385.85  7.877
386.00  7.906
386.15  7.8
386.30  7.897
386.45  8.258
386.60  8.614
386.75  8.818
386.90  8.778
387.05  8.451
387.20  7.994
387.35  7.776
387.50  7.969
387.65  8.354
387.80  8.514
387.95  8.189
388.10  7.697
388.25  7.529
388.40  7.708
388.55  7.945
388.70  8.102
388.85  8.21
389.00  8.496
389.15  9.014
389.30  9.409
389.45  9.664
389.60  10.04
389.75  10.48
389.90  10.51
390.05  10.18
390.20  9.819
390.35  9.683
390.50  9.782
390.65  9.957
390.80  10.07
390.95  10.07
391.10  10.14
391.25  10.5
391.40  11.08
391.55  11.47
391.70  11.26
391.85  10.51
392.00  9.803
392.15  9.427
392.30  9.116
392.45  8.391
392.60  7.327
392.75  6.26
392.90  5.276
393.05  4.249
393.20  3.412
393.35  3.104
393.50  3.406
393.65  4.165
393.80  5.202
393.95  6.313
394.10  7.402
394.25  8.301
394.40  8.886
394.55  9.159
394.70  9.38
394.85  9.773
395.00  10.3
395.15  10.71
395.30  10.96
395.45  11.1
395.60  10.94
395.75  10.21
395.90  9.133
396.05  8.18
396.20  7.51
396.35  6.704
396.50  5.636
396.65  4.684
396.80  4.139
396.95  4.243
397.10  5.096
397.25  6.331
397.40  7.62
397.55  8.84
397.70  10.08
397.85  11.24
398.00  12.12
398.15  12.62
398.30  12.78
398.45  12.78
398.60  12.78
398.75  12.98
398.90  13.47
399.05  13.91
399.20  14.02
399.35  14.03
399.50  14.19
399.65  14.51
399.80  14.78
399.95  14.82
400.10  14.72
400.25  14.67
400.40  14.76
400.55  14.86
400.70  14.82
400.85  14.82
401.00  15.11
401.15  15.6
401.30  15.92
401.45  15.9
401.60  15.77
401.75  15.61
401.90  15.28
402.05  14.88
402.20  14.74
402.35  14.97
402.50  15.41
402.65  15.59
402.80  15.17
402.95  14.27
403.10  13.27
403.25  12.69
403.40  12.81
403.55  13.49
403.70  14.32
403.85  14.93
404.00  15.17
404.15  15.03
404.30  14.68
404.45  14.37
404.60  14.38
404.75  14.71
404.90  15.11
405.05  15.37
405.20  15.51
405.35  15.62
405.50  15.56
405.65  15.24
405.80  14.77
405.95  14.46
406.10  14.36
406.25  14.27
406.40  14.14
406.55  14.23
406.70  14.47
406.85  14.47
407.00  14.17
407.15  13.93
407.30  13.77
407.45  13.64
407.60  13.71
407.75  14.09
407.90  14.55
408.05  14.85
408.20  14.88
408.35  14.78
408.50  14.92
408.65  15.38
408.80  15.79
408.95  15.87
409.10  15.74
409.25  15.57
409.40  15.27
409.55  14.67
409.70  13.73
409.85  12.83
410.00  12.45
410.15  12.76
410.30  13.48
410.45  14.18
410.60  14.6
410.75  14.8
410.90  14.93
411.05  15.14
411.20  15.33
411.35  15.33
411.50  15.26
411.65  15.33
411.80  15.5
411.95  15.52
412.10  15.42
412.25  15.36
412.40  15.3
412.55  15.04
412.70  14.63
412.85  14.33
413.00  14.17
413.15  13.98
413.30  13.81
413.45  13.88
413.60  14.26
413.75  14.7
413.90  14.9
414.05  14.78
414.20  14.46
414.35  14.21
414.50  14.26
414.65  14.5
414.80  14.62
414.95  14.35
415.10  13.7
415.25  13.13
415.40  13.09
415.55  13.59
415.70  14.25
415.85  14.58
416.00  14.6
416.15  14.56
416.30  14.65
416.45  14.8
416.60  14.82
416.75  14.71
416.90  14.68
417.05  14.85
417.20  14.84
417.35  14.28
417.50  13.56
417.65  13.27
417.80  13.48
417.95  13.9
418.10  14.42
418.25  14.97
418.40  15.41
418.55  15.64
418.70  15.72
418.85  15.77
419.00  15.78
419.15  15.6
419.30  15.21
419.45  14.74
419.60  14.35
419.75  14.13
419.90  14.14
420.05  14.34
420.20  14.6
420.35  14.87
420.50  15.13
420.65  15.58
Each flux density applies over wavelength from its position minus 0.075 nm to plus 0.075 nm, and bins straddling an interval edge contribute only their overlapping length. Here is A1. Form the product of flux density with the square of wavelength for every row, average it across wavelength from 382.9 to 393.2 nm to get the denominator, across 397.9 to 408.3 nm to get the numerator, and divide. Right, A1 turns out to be 1.93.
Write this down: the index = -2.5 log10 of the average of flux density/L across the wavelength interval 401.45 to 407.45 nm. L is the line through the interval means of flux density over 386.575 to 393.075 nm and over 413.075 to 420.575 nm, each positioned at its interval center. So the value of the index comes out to -0.22 mag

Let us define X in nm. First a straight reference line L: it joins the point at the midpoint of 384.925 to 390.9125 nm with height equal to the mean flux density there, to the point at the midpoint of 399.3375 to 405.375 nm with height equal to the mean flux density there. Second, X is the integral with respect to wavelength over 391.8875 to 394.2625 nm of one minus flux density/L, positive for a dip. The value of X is 0.96 nm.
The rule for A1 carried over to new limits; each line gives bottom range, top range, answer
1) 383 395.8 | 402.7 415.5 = 1.98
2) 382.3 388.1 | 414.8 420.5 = 2.41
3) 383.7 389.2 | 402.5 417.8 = 2.17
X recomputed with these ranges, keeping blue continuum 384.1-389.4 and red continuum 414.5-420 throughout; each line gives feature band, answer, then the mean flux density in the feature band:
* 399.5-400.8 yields -0.48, 14.7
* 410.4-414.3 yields -0.40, 14.8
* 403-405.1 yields -0.49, 14.3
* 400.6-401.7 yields -0.45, 15.4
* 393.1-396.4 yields 0.57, 7.9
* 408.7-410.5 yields -0.22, 14.4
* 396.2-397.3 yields 0.50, 5.39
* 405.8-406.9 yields -0.21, 14.4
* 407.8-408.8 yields -0.19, 14.9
